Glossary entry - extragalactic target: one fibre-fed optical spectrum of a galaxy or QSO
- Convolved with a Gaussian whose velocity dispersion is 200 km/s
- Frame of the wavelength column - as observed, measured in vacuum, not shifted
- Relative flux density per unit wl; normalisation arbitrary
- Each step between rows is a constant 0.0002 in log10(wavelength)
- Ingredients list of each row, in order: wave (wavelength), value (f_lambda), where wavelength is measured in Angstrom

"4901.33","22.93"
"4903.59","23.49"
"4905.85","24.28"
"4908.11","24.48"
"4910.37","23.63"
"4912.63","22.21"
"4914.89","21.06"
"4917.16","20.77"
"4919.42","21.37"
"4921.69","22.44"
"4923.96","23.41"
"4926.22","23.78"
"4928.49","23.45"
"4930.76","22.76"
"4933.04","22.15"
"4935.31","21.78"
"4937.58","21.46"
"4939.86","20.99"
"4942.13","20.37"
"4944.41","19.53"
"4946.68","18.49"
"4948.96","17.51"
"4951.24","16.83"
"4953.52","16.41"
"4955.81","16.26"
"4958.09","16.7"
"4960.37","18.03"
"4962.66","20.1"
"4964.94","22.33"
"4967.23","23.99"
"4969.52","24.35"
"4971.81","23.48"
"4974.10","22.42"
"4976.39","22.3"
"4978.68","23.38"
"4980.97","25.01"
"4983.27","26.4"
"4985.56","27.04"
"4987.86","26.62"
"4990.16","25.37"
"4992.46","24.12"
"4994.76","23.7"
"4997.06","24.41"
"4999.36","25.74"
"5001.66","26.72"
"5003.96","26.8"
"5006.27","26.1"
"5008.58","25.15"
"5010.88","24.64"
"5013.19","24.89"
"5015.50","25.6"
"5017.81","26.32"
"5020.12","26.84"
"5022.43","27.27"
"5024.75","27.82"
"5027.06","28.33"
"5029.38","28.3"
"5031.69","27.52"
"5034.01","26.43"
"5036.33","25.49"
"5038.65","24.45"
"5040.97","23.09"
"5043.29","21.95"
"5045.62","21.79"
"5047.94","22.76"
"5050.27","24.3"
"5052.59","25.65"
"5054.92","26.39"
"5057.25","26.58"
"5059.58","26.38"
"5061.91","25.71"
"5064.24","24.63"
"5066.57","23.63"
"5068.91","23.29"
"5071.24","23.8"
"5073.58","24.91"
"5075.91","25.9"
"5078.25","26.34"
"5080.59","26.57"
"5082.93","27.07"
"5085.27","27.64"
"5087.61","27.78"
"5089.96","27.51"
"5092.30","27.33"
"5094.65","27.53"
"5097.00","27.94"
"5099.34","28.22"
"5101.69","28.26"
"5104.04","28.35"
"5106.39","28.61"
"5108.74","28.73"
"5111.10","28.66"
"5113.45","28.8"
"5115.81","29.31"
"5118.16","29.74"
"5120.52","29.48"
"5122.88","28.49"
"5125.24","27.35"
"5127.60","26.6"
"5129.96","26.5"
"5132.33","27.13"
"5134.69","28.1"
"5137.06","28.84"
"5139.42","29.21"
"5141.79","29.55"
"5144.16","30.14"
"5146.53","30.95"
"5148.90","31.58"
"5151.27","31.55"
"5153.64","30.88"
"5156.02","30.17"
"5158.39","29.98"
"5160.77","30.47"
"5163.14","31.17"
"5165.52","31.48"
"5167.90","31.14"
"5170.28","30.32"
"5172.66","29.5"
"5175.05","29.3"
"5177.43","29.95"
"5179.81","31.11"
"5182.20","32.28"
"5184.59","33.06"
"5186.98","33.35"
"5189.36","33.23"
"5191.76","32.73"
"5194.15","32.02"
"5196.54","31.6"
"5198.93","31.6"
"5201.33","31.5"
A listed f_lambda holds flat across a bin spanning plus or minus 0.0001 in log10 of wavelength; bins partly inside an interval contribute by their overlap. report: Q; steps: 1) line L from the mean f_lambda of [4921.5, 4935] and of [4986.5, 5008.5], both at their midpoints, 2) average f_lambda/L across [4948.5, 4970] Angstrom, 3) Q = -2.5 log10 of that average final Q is 0.25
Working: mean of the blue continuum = 23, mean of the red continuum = 25.5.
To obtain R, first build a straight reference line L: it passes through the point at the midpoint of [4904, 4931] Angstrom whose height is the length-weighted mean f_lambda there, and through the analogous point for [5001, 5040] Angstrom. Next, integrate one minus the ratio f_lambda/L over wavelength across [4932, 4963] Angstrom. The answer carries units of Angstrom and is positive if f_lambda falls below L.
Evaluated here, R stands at 6.3 Angstrom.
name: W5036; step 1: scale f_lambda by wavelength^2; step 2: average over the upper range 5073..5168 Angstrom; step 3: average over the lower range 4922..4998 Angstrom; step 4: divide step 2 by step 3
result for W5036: 1.39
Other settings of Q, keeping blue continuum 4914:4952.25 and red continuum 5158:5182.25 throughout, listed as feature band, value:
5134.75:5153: -0.023 mag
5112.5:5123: -0.029 mag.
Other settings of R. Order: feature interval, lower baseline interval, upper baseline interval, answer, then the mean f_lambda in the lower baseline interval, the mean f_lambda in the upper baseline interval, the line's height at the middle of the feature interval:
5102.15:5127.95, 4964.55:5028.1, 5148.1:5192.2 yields 0.6 Angstrom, 25.3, 31.2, 29.3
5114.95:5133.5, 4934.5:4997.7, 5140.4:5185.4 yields 0.6 Angstrom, 21.8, 30.7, 29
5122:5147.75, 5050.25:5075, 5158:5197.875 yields 0.5 Angstrom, 25.1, 31.4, 29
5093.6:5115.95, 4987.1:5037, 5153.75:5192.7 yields 0.5 Angstrom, 26.1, 31.2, 29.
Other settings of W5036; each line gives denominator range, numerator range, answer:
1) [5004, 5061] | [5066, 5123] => 1.10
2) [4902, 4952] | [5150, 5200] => 1.59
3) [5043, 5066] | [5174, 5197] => 1.36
